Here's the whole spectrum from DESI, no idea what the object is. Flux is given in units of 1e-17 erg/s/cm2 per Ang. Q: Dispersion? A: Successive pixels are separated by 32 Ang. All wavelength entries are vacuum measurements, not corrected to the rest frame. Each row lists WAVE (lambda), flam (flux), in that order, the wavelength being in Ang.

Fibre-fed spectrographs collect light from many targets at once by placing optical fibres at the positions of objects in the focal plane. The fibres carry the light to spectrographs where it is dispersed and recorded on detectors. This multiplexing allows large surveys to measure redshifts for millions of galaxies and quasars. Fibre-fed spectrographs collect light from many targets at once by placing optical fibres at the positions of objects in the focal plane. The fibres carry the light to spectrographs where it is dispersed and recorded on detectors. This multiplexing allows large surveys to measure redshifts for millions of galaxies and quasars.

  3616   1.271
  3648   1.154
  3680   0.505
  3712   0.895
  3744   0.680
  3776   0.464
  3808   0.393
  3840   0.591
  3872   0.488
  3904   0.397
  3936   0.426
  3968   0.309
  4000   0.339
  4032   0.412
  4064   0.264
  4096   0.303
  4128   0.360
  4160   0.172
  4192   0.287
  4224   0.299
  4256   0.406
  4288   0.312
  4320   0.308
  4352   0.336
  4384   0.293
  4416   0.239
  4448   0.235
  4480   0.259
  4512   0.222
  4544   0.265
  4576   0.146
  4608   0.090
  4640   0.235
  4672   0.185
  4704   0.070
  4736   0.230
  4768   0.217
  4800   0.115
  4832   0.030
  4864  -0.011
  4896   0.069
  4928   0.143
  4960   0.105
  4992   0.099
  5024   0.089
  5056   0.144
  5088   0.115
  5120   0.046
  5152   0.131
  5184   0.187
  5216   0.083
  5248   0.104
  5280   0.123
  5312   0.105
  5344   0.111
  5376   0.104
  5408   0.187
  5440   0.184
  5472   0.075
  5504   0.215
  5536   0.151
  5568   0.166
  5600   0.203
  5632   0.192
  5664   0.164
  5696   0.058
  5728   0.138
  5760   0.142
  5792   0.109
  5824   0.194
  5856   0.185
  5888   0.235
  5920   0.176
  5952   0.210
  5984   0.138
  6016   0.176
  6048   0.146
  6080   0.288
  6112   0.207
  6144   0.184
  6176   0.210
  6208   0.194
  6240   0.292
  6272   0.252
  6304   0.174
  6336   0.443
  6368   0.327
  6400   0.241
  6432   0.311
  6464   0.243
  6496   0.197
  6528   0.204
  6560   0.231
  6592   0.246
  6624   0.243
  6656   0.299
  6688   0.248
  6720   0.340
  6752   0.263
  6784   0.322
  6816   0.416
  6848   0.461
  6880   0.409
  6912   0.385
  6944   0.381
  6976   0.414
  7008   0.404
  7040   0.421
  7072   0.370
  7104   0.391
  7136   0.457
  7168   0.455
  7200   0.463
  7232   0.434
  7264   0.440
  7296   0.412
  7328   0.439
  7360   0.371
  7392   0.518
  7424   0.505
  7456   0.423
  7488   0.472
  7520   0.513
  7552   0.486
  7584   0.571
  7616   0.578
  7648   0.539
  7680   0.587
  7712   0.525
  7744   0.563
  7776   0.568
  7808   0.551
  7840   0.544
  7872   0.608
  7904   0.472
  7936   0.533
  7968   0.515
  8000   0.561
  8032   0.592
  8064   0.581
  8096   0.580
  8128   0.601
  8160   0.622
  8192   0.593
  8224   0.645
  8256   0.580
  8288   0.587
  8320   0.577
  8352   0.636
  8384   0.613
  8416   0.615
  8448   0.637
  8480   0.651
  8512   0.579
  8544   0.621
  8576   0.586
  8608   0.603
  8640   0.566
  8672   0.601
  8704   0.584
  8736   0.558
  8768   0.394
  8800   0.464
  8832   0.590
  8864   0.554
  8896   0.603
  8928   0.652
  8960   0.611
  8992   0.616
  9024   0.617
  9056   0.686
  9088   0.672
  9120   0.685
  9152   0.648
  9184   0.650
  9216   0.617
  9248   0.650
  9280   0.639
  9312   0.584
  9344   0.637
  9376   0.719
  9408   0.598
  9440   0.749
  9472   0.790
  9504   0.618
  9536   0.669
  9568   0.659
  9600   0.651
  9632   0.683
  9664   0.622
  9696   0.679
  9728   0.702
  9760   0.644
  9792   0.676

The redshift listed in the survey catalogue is 0.70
